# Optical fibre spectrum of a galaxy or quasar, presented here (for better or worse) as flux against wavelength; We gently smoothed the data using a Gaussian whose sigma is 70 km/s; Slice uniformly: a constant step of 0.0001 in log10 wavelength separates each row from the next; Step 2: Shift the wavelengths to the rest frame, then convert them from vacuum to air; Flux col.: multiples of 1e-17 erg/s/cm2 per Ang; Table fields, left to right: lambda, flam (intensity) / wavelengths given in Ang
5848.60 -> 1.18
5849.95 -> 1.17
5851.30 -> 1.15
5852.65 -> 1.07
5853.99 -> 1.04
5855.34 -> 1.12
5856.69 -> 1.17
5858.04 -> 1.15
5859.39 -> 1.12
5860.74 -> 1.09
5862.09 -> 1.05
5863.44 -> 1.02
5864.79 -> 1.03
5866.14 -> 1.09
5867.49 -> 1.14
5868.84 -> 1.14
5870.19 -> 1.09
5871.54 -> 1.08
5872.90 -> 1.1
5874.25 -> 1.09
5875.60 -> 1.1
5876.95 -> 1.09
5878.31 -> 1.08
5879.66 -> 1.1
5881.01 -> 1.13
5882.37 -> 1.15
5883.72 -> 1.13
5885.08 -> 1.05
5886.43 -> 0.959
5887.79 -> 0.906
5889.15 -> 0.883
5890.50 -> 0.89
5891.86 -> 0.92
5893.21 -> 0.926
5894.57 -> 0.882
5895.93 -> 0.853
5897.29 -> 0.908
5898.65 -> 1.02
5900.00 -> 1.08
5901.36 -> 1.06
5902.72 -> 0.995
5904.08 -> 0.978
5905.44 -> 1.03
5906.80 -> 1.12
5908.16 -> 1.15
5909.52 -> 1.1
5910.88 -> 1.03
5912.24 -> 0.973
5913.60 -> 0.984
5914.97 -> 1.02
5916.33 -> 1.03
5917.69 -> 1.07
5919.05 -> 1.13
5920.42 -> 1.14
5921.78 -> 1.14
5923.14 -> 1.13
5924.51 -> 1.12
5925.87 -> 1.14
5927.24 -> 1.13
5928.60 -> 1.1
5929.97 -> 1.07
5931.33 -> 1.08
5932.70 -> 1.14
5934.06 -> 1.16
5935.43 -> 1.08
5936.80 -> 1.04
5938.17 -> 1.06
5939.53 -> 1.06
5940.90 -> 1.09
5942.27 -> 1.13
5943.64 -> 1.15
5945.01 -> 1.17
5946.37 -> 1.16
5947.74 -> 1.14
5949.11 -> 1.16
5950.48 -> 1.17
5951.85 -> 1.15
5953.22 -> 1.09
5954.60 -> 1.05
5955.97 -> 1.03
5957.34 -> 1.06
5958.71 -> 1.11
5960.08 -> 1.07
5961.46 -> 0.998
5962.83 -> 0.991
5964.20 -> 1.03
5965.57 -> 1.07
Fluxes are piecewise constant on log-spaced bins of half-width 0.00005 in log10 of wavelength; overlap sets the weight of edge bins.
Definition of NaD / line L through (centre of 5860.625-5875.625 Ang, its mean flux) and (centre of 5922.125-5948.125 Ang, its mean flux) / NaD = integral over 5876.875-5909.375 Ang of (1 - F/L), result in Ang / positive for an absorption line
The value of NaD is 2.5 Ang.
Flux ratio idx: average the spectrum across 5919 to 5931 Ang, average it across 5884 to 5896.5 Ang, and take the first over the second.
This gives 1.21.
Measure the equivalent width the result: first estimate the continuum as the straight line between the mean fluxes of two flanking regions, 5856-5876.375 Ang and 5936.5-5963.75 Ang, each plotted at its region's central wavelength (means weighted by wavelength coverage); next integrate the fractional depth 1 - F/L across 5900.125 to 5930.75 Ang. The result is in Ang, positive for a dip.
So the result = 0.58 Ang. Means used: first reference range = 1.1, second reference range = 1.09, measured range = 1.07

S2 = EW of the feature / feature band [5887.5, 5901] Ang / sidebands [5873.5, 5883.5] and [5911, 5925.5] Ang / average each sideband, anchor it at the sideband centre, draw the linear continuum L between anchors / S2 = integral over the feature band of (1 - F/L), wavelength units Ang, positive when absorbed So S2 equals 2.0 Ang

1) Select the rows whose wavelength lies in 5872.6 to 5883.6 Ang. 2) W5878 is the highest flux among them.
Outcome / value 1.15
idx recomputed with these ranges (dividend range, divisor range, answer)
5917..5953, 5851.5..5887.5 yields 1.03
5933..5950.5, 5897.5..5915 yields 1.08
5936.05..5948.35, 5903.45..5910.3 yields 1.03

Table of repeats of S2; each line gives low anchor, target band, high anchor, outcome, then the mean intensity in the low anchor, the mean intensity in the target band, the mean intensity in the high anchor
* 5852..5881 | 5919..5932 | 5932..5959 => -0.13 Ang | 1.09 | 1.12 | 1.11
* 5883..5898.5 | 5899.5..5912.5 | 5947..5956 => -0.91 Ang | 0.94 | 1.05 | 1.12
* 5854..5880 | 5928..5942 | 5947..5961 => 0.13 Ang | 1.1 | 1.09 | 1.1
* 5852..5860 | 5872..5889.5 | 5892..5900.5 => -0.96 Ang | 1.11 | 1.06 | 0.941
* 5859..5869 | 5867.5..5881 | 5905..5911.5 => -0.22 Ang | 1.08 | 1.1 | 1.09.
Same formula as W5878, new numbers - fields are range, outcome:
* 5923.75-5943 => 1.16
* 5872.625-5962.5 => 1.17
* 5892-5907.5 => 1.12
